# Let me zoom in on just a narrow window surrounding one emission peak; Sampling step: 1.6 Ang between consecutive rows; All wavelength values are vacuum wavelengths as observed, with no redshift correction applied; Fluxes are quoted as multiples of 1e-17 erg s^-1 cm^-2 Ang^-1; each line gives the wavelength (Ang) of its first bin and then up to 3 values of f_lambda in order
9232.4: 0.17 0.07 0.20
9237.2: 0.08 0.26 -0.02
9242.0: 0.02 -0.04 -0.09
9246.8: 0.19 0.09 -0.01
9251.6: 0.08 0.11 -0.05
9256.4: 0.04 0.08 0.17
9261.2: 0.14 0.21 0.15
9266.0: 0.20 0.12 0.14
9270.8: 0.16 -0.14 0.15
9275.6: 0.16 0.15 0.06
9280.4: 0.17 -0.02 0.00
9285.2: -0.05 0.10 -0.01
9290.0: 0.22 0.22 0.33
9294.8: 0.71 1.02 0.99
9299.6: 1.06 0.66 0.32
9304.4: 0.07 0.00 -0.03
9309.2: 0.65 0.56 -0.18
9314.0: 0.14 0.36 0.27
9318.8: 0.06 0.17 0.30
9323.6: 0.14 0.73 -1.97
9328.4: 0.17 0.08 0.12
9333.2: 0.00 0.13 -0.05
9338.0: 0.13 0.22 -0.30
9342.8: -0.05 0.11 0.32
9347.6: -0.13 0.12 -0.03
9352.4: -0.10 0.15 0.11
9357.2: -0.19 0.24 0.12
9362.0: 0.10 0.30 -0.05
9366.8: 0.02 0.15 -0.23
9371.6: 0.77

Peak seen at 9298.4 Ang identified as [O III] 5007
